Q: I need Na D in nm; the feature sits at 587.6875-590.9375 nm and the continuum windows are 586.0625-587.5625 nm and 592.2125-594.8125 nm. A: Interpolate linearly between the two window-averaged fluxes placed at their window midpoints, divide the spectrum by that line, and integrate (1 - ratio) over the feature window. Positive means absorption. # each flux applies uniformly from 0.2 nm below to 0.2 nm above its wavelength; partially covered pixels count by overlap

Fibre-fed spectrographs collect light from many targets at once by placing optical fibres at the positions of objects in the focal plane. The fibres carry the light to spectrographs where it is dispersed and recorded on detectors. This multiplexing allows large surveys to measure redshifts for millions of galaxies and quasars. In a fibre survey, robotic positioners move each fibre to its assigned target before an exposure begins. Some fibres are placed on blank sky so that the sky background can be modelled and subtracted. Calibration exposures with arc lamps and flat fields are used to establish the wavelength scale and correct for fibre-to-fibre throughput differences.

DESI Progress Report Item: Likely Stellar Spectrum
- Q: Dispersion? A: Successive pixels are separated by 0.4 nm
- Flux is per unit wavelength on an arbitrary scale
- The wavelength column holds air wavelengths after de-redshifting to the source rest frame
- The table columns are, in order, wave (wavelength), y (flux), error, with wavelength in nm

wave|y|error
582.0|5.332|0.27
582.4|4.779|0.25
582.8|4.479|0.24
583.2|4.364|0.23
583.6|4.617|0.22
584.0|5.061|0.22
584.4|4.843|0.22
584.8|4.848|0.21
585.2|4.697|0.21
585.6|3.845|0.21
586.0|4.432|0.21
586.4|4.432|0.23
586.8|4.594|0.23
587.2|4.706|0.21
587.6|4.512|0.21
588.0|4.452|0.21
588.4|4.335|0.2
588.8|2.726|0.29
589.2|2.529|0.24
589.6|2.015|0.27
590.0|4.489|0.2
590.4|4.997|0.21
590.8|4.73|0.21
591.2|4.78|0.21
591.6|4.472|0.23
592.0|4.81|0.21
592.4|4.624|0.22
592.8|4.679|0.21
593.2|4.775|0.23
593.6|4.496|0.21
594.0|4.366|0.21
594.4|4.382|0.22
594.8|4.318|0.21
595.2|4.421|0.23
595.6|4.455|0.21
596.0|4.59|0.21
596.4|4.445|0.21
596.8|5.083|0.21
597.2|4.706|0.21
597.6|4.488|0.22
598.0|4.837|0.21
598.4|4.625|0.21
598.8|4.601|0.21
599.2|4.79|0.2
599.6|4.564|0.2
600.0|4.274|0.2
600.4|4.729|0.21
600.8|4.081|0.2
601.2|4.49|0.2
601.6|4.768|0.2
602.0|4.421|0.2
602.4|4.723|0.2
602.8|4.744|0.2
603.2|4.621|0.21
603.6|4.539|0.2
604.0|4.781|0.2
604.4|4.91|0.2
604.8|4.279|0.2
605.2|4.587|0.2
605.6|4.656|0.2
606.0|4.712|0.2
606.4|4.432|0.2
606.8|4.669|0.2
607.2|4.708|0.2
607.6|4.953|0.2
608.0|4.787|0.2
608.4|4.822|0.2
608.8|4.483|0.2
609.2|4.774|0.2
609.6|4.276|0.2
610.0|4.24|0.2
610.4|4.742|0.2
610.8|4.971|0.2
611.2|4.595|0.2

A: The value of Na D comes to 0.54 nm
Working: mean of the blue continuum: 4.56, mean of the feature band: 3.79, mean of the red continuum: 4.53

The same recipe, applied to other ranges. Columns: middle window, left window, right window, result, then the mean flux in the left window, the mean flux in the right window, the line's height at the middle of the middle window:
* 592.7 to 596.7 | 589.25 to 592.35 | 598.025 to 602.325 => -0.114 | 4.25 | 4.55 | 4.38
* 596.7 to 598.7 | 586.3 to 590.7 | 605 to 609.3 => -0.181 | 3.99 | 4.69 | 4.33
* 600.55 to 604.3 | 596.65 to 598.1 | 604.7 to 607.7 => 0.079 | 4.76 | 4.63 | 4.68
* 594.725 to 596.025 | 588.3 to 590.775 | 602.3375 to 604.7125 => -0.128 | 3.57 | 4.7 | 4.04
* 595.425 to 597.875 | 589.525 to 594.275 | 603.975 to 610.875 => -0.050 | 4.5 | 4.65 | 4.54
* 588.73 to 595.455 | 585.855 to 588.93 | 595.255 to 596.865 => 0.332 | 4.31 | 4.59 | 4.46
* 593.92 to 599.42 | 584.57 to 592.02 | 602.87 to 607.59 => -0.191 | 4.22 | 4.64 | 4.43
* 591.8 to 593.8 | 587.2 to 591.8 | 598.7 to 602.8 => -0.235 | 4.03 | 4.55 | 4.19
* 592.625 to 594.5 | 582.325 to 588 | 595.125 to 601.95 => 0.015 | 4.58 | 4.58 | 4.58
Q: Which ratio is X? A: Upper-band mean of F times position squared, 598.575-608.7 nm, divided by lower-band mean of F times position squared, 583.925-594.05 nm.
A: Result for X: 1.1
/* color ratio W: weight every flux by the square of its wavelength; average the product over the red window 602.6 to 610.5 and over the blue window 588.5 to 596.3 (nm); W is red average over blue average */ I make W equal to 1.1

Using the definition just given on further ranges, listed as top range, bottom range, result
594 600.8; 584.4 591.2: 1.13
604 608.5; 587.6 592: 1.23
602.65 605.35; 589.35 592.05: 1.14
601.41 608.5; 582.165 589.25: 1.14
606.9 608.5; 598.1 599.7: 1.06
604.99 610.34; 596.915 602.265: 1.04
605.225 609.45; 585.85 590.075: 1.28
